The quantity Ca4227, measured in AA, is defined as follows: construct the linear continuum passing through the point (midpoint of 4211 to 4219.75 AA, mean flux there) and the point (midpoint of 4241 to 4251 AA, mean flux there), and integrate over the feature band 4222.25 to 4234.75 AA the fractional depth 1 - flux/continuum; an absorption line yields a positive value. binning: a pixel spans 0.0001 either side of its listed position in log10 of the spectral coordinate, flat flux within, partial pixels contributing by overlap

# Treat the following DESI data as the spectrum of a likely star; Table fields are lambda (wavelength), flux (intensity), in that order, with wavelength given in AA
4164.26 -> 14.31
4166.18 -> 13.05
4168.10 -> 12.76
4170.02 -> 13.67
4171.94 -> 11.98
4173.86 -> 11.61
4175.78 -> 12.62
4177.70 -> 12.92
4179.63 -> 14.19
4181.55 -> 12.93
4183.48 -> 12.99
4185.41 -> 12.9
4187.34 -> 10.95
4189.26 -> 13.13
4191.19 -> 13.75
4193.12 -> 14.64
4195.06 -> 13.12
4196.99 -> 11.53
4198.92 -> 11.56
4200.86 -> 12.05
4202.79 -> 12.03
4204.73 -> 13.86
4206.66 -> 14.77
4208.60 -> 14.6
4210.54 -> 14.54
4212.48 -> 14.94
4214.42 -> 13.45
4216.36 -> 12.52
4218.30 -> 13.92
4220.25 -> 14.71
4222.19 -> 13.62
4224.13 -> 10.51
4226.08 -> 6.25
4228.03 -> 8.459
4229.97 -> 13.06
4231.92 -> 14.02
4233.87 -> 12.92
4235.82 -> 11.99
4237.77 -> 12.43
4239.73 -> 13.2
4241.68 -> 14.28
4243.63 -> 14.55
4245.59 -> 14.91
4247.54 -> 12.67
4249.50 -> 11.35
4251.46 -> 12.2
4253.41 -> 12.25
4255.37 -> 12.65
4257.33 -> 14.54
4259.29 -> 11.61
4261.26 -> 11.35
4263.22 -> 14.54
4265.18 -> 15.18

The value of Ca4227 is 2.38 AA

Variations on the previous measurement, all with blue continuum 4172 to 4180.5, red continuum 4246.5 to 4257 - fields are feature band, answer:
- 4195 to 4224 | -1.75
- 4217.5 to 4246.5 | -0.23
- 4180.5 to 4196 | -0.46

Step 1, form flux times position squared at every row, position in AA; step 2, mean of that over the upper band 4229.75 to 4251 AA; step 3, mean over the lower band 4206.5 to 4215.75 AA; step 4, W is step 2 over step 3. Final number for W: 0.93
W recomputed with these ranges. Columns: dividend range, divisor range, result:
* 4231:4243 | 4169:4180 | 1.06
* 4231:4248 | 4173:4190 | 1.09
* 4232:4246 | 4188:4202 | 1.07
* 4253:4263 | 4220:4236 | 1.11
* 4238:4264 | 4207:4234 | 1.04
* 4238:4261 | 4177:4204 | 1.05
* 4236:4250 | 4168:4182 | 1.07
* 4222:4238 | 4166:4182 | 0.91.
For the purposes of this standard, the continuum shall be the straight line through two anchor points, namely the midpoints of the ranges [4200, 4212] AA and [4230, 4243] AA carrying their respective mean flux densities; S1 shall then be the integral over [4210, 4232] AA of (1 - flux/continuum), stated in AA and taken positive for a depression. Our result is 1.7 AA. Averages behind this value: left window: 13.7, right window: 13.2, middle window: 12.4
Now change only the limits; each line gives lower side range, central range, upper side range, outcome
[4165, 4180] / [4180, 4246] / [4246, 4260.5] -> -1.2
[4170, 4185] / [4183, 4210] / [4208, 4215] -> 1.4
